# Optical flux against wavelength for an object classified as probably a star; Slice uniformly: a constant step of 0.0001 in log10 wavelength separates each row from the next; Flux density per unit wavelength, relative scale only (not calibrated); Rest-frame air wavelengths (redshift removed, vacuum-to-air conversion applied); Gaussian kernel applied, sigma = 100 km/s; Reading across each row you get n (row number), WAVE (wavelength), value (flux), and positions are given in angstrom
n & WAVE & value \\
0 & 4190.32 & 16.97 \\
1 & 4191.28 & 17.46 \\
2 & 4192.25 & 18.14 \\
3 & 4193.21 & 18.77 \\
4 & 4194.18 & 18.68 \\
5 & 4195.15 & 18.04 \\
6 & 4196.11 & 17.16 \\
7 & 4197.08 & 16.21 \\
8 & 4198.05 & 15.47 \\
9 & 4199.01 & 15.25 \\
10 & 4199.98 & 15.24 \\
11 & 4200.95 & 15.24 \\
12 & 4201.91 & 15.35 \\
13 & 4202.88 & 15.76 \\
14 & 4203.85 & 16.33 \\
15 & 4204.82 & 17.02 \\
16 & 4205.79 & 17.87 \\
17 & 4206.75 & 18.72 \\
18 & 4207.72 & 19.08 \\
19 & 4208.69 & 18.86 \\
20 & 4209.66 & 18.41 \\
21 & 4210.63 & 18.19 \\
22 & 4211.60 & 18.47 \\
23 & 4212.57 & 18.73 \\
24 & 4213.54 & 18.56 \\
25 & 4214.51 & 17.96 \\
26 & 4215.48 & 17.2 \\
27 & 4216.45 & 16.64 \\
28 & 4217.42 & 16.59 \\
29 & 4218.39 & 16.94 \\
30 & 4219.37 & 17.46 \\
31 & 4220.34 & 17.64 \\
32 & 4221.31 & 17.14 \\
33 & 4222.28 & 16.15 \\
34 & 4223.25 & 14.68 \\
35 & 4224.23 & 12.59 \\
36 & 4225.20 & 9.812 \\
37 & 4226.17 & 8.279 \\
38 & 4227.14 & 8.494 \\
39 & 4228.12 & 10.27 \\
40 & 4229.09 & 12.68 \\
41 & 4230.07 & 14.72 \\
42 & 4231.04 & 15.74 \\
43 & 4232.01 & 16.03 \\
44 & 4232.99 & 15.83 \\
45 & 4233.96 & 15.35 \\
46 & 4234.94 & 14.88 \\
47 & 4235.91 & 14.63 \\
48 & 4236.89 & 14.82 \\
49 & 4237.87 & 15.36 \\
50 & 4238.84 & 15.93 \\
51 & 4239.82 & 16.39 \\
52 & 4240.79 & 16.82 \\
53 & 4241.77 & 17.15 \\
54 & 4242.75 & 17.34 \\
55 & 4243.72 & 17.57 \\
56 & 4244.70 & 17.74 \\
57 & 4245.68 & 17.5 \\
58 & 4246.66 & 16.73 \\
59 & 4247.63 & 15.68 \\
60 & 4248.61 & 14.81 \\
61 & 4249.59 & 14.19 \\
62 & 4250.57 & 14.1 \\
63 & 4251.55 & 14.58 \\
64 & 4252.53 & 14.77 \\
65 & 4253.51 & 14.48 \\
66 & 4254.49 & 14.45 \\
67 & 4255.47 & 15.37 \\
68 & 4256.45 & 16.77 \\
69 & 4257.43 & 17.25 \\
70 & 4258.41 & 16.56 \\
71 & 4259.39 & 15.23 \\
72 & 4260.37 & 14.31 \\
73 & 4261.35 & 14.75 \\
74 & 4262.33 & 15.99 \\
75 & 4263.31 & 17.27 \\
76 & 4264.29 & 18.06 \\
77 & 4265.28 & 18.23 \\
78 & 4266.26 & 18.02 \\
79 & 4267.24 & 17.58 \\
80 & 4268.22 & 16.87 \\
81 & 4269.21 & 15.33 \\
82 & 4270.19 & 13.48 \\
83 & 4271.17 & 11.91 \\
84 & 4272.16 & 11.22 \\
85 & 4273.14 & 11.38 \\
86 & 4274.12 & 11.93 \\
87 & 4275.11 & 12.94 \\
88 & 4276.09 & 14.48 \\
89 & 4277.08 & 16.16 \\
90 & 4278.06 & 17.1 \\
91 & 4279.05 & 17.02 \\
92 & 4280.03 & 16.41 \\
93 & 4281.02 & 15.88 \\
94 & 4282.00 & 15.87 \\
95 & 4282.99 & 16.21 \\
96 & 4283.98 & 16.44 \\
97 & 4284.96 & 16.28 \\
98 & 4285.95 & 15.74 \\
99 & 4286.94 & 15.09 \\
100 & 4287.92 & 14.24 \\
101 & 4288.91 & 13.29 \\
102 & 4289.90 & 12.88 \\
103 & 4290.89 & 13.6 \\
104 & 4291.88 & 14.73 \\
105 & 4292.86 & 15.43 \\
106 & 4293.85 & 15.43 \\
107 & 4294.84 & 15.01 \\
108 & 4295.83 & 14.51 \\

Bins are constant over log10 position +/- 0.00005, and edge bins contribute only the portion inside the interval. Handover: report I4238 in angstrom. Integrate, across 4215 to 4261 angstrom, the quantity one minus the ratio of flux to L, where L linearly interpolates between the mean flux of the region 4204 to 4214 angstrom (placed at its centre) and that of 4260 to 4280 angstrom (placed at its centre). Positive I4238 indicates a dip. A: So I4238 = 4.35 angstrom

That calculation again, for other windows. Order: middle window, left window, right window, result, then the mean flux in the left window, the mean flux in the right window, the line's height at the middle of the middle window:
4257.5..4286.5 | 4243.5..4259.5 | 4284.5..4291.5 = -1.0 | 15.7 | 14.4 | 15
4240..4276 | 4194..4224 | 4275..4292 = 0.9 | 17.1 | 15.3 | 15.9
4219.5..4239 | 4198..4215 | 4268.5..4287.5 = 2.9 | 17.3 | 14.8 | 16.5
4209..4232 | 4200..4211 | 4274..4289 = 2.1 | 17.3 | 15.5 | 16.9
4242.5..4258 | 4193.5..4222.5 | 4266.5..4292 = 0.0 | 17.2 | 14.8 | 15.8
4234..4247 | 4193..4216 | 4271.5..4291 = -0.2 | 17.3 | 14.7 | 16.1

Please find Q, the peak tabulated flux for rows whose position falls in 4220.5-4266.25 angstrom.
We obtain 18.23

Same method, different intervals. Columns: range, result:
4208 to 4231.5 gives 18.86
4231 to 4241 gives 16.82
